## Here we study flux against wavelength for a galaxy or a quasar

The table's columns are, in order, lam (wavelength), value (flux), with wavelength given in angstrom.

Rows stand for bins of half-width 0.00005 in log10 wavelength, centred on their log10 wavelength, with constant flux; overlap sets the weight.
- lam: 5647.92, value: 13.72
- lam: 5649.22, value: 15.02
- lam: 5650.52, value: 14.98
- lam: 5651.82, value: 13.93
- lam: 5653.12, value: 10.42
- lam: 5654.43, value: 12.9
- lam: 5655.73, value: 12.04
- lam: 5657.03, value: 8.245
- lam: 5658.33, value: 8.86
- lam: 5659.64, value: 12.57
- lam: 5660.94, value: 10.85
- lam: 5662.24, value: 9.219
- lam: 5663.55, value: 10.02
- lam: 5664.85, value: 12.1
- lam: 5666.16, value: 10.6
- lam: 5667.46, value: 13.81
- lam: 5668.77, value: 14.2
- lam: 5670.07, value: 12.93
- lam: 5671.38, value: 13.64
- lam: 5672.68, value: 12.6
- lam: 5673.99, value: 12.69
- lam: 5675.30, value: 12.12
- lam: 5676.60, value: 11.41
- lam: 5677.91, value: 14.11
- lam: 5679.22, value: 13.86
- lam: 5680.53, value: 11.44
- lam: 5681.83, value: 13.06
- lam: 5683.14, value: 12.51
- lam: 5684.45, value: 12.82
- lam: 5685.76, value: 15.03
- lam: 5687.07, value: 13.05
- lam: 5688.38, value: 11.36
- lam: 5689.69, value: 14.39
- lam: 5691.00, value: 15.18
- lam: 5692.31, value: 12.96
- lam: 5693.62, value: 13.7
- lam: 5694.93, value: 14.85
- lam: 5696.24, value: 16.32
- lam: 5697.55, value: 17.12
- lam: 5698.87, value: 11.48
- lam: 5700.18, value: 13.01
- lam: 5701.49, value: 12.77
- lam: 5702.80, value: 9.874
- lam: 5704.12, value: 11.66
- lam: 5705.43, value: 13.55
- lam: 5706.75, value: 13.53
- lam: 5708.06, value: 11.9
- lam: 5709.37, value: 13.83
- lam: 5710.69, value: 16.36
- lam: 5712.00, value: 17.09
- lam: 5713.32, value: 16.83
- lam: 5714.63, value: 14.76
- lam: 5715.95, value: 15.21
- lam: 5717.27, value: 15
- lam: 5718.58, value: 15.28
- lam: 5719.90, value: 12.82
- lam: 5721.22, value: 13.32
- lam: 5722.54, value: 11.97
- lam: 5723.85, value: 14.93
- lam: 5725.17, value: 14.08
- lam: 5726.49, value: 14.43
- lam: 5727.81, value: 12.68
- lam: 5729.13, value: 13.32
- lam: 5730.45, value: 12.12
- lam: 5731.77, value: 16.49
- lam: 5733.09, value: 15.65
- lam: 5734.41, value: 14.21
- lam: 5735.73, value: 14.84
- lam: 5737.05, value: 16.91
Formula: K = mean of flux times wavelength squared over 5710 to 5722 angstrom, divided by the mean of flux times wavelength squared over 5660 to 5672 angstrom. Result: 1.3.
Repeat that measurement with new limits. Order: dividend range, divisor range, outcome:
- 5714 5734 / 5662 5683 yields 1.16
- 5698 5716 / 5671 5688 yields 1.07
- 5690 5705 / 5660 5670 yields 1.18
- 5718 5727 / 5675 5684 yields 1.11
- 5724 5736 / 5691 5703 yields 1.04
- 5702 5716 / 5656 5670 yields 1.27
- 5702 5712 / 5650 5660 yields 1.15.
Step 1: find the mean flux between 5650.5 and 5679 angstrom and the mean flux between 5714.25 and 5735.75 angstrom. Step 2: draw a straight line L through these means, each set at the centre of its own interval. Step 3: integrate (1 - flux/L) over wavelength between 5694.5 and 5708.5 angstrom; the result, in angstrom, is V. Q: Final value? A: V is 0.0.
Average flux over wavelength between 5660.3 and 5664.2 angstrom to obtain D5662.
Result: 10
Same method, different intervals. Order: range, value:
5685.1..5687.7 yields 14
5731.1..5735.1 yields 15.4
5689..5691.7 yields 14.7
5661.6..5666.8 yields 10.5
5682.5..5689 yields 13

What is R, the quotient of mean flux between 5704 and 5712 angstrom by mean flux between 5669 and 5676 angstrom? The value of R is 1.08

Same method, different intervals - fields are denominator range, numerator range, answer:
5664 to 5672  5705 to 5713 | 1.13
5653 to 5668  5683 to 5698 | 1.29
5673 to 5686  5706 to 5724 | 1.13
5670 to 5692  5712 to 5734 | 1.10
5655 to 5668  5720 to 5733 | 1.27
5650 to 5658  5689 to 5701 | 1.20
